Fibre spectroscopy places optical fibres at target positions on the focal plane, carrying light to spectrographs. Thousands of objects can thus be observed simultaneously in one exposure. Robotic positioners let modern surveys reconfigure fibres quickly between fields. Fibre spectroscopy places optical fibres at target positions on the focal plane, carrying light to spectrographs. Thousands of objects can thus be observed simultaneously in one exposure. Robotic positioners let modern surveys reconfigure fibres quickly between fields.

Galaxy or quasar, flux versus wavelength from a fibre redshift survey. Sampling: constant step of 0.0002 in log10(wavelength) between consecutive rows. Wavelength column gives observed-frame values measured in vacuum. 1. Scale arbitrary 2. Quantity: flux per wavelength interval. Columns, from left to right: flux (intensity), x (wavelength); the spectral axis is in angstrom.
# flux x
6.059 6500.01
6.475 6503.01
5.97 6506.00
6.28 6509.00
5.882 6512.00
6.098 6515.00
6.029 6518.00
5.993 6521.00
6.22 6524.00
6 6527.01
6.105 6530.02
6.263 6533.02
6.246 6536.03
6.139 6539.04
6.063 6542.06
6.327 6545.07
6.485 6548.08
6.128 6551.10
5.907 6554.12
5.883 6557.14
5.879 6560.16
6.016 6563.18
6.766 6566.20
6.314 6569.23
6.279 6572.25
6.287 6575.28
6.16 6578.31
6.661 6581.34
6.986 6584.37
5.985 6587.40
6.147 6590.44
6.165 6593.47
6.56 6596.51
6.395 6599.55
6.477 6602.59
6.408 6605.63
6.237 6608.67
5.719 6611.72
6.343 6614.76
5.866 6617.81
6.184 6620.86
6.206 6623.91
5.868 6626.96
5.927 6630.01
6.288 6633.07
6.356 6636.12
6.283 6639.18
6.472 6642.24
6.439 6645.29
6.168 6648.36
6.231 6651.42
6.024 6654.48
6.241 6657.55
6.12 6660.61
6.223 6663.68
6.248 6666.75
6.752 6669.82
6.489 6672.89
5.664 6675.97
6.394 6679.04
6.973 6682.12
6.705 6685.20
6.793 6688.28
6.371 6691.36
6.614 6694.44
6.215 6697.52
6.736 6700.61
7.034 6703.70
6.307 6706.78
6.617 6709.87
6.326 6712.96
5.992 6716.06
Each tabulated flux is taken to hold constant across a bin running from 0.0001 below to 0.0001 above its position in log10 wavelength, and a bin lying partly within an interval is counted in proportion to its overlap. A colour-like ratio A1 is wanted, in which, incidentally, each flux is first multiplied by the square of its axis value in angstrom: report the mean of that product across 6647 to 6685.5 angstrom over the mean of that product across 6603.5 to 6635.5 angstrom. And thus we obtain 1.0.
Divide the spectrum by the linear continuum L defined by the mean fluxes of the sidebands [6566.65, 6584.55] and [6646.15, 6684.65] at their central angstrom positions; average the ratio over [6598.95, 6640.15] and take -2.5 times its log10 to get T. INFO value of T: 0.03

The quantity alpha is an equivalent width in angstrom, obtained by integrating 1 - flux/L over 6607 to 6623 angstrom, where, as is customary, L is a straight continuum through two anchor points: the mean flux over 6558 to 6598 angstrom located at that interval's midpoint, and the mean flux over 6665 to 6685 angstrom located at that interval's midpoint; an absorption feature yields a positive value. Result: 0.7 angstrom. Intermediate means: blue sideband 6.32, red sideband 6.44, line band 6.08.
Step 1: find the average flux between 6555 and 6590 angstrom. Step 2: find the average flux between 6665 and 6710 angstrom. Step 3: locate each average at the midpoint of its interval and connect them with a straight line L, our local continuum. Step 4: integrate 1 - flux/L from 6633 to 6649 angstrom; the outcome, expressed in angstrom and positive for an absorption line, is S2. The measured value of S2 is 0.2 angstrom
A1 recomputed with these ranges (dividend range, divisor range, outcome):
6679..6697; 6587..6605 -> 1.08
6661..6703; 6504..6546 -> 1.11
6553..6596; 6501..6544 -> 1.04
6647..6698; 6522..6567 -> 1.08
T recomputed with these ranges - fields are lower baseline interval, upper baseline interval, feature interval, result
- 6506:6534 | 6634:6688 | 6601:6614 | 0.01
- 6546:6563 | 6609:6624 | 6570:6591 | -0.05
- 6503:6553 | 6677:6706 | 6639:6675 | 0.04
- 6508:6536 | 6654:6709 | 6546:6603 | -0.01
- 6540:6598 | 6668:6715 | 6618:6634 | 0.06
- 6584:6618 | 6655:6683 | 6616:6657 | 0.02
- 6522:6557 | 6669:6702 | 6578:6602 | -0.02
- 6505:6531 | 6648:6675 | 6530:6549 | -0.03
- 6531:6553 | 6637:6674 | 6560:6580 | 0.00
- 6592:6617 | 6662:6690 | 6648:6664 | 0.04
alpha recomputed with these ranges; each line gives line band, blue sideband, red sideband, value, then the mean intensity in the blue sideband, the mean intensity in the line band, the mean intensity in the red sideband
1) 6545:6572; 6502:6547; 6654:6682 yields -0.1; 6.14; 6.19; 6.28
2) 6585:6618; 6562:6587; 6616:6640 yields 0.1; 6.42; 6.24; 6.12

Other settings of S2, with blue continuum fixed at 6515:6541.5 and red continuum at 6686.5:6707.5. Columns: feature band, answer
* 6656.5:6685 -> 0.7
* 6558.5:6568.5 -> 0.0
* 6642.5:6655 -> 0.4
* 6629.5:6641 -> 0.3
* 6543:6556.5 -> 0.0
